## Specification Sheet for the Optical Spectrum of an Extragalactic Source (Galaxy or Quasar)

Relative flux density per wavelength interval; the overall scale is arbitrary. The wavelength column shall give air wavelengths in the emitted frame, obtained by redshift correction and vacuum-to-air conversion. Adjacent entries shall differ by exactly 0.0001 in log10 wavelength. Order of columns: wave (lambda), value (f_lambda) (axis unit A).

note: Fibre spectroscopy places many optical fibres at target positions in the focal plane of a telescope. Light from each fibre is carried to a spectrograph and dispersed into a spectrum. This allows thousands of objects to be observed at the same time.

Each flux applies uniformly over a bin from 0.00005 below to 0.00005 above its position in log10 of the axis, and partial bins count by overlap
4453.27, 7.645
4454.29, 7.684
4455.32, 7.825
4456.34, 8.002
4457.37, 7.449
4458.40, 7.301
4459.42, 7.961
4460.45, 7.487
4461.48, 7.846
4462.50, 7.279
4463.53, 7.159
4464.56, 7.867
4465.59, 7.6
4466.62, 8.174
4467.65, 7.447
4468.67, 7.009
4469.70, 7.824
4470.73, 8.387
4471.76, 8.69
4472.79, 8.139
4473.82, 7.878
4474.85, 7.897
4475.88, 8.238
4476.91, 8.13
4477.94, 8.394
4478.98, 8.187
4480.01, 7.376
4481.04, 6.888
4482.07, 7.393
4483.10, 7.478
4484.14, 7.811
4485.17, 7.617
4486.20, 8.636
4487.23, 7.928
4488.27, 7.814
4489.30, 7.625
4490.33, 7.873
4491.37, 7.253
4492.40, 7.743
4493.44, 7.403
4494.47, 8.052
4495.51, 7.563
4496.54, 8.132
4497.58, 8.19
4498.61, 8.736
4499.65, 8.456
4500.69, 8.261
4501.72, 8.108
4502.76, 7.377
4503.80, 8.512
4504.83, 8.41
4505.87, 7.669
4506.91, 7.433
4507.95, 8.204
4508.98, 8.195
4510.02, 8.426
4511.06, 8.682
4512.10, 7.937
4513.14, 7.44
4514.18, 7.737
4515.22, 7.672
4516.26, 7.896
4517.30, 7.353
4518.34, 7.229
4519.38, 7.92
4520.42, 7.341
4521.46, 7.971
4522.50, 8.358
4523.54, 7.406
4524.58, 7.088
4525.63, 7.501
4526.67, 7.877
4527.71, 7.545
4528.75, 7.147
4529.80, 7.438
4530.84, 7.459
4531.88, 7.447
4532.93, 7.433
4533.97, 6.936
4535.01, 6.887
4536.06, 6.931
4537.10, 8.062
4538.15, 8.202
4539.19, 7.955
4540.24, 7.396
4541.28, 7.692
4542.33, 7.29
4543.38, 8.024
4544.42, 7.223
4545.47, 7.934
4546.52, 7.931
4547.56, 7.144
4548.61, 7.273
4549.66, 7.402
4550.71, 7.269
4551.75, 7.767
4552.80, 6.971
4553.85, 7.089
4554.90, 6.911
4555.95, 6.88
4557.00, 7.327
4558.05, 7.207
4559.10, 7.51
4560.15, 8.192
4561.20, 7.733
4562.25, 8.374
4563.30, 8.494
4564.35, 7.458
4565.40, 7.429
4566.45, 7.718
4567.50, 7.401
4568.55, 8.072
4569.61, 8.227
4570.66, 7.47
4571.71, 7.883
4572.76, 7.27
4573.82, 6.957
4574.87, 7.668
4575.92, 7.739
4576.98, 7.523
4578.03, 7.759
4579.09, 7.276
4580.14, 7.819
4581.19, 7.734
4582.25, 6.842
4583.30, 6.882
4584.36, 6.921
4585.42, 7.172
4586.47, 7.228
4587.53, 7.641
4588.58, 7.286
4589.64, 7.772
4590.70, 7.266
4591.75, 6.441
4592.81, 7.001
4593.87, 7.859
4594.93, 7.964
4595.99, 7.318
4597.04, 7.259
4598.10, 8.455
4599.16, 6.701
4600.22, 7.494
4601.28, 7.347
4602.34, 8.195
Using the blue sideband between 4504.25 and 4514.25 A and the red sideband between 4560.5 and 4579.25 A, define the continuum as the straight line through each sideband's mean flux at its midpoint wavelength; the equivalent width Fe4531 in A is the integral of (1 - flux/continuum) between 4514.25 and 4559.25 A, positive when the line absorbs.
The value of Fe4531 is 2.3 A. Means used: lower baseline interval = 8.03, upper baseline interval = 7.7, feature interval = 7.47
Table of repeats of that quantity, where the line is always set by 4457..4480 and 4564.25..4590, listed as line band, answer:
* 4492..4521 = -0.8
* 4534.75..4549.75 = 0.0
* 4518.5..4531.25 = 0.1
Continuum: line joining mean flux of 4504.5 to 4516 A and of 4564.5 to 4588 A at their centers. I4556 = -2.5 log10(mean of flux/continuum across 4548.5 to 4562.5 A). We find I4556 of 0.03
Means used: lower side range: 7.97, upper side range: 7.48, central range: 7.41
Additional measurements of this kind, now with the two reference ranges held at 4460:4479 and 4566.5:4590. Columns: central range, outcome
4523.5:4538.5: 0.03 mag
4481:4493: 0.01 mag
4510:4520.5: -0.01 mag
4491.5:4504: -0.03 mag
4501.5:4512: -0.05 mag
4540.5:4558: 0.03 mag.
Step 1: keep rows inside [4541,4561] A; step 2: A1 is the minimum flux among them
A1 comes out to 6.88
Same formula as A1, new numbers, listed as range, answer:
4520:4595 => 6.441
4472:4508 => 6.888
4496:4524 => 7.229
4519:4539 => 6.887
